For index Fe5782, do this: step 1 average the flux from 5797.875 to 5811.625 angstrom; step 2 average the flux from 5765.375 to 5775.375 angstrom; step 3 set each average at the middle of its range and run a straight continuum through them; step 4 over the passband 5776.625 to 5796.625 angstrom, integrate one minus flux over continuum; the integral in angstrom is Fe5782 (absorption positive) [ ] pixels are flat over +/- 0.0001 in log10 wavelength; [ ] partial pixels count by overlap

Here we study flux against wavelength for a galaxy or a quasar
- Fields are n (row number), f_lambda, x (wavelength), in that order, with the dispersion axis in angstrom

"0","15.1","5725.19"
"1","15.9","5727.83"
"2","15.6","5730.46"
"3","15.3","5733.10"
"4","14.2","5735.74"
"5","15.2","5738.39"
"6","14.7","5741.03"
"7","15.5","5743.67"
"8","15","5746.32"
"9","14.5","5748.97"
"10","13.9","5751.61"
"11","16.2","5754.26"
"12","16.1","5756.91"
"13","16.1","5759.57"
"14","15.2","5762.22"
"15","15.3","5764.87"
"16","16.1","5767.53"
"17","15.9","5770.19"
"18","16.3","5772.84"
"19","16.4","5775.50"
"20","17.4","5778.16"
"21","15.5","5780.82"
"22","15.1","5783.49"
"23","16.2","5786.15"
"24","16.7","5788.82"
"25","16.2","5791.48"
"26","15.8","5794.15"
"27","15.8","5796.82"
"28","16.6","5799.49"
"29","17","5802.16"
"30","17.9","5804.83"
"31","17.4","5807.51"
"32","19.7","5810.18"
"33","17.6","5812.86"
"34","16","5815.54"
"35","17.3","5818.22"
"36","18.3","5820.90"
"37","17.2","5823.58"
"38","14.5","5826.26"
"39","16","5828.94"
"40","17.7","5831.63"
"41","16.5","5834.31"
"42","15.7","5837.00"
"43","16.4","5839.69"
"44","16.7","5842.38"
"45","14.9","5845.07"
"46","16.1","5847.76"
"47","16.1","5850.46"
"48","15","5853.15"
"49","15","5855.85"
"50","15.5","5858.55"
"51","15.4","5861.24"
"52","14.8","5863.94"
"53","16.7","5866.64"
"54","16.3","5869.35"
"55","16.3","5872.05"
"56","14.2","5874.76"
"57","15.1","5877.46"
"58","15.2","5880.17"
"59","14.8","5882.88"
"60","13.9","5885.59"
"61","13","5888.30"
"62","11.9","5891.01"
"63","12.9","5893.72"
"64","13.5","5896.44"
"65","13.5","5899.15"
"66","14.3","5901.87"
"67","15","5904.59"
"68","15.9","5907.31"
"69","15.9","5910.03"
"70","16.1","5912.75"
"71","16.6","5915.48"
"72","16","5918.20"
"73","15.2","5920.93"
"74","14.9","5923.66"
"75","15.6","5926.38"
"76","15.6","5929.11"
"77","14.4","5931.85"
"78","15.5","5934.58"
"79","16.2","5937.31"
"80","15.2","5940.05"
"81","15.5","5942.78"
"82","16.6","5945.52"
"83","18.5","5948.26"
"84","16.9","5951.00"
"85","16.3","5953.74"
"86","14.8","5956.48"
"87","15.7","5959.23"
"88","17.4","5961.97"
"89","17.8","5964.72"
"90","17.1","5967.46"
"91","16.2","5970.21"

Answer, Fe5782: 0.8 angstrom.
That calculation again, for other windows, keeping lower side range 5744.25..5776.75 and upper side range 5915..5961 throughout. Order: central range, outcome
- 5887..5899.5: 2.3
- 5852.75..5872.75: 0.1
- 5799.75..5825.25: -3.0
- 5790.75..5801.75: -0.4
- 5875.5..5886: 0.6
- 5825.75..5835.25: -0.4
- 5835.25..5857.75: 0.0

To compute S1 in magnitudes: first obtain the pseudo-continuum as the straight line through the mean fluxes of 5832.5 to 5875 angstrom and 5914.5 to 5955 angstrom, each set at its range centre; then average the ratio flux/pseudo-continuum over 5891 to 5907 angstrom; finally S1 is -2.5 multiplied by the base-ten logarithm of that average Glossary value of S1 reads 0.15 mag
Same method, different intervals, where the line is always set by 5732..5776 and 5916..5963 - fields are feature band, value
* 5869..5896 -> 0.108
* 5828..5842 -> -0.059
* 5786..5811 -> -0.094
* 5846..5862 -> 0.011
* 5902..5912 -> 0.024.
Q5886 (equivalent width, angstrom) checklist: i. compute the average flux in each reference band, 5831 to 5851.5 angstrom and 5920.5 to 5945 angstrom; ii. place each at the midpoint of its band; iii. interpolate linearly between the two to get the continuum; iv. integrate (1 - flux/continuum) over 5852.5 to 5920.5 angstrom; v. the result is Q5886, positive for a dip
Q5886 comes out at 3.8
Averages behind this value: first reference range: 16.2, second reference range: 15.4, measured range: 14.9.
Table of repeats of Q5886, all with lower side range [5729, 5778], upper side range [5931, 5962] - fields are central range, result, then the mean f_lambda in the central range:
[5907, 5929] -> 0.3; 15.8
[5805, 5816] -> -1.5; 17.8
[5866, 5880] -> 0.2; 15.6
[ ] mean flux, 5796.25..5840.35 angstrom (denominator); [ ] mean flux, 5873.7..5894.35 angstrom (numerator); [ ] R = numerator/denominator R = 0.82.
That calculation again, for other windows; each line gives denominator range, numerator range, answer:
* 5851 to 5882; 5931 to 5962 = 1.04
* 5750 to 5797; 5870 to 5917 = 0.92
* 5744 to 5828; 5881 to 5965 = 0.94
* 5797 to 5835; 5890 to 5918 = 0.86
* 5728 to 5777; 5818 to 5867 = 1.04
